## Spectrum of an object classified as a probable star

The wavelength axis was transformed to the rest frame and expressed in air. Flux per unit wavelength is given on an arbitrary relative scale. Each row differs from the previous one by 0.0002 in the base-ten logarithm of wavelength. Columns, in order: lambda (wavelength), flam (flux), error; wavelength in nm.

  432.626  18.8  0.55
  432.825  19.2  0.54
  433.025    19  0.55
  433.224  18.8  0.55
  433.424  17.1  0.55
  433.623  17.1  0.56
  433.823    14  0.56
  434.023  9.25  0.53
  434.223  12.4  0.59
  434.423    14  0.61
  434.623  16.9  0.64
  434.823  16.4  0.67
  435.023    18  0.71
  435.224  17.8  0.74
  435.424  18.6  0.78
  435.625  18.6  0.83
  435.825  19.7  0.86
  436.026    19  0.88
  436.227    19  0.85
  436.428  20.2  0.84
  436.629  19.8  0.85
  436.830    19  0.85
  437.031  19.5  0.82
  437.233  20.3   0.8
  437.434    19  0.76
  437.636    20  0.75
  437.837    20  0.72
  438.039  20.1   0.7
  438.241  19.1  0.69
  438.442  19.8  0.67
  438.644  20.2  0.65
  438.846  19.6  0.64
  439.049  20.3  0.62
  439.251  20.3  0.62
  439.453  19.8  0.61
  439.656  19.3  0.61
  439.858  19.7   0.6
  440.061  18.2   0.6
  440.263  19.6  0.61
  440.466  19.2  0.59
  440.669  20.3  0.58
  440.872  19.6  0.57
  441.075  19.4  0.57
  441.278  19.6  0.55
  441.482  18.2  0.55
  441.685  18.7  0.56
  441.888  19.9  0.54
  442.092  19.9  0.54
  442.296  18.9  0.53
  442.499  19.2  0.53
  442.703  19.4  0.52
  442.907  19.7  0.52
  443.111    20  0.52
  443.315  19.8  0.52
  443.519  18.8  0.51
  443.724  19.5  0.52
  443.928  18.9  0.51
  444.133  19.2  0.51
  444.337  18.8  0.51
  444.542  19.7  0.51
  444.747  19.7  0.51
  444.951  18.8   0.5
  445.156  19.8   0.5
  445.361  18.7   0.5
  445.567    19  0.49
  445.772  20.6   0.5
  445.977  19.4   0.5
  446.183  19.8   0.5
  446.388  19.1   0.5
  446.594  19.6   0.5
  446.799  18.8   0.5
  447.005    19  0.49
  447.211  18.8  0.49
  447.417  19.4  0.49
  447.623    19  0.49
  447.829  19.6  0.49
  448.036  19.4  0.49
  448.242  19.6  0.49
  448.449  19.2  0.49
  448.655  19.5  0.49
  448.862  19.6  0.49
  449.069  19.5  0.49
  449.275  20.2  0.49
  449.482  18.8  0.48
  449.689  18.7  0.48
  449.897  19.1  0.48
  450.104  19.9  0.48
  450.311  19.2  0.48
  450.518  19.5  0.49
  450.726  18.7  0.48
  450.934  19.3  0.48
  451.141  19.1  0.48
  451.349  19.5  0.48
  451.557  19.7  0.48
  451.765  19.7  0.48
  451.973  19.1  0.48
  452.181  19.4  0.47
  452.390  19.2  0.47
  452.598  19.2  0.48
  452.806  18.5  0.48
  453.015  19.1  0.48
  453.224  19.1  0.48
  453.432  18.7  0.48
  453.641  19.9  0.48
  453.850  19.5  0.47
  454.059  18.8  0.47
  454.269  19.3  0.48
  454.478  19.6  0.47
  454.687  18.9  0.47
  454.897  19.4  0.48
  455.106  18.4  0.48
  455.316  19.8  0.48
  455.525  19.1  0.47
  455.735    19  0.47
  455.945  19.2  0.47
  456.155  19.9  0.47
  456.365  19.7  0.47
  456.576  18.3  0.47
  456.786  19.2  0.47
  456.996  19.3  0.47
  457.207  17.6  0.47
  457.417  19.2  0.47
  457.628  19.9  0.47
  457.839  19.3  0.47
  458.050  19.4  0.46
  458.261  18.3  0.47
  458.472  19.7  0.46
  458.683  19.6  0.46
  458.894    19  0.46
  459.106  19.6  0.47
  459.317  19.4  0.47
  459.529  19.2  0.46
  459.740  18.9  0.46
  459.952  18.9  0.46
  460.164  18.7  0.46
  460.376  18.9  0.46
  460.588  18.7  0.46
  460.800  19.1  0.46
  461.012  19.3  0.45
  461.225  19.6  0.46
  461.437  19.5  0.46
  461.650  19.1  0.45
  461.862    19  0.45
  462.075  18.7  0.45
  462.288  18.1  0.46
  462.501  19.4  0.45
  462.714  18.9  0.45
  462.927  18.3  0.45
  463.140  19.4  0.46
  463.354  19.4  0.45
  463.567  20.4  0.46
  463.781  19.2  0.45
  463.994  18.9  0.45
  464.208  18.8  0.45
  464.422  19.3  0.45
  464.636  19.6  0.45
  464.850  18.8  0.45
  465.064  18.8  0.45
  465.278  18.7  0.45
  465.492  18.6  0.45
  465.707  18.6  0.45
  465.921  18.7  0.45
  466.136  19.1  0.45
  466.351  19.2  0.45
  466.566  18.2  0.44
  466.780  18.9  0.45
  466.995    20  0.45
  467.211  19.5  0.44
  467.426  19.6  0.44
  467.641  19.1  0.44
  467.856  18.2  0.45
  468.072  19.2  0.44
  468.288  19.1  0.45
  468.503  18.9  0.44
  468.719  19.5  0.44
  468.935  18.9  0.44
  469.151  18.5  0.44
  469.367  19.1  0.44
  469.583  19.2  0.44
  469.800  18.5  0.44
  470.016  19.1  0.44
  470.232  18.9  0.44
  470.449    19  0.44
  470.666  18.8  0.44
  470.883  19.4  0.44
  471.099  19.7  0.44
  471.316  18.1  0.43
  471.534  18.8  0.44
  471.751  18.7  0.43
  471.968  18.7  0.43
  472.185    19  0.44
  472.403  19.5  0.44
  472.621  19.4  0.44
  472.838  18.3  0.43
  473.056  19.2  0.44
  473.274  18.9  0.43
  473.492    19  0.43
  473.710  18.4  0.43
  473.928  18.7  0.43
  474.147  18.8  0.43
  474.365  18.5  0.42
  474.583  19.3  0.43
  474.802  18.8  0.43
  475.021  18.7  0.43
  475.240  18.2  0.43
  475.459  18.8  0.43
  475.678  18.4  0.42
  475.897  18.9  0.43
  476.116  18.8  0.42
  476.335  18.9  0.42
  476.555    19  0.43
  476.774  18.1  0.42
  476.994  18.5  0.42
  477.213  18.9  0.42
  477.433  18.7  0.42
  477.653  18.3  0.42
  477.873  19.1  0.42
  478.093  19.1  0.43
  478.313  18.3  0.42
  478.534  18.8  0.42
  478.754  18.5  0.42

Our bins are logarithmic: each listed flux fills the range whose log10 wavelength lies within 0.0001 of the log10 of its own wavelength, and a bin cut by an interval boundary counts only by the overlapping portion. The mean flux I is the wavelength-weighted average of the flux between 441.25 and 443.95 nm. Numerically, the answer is 19.3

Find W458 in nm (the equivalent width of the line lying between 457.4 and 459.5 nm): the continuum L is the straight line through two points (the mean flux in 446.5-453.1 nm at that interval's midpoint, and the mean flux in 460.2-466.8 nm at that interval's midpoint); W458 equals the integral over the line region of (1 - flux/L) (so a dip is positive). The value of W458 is -0.03 nm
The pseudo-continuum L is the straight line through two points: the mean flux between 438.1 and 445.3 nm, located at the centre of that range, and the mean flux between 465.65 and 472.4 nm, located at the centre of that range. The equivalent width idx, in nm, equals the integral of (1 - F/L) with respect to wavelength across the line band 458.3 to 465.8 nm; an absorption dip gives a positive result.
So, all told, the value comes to 0.01 nm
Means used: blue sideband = 19.5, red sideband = 19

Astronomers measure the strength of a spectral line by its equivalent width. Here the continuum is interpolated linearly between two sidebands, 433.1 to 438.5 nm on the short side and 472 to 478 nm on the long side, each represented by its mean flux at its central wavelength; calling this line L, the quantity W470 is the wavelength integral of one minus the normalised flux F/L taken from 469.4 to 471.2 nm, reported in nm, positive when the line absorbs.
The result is -0.04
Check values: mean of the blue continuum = 17.9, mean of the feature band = 19.1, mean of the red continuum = 18.8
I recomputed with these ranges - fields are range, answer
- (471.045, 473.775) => 18.9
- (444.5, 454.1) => 19.3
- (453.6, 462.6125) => 19.1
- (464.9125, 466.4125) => 18.8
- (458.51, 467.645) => 19.1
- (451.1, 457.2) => 19.2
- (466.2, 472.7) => 19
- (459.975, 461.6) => 19.1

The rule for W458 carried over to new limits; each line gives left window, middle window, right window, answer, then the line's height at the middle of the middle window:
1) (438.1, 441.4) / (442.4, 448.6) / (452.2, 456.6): 0.03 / 19.5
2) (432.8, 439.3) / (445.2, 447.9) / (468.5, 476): -0.13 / 18.4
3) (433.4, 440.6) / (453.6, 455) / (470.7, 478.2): -0.06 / 18.6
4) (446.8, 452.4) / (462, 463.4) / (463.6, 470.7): 0.02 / 19.1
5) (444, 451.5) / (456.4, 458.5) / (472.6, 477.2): 0.01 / 19.1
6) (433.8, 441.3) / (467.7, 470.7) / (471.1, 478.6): -0.03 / 18.7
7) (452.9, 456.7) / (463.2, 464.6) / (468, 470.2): -0.02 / 19.1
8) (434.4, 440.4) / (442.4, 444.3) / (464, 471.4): -0.03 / 19.1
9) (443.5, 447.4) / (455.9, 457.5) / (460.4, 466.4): 0.01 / 19.1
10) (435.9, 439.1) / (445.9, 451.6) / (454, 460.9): 0.01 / 19.4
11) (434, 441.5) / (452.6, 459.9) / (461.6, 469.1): -0.09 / 18.9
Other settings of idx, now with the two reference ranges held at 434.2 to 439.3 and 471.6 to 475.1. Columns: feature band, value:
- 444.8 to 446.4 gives -0.049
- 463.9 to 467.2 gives -0.017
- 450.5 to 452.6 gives -0.051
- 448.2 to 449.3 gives -0.041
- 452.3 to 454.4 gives -0.031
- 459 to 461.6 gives -0.040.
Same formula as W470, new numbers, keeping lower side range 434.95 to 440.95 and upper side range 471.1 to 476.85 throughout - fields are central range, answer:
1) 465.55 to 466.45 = 0.00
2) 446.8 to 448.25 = 0.01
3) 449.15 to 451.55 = -0.01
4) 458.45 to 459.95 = -0.02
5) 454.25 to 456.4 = -0.02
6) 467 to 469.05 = -0.03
